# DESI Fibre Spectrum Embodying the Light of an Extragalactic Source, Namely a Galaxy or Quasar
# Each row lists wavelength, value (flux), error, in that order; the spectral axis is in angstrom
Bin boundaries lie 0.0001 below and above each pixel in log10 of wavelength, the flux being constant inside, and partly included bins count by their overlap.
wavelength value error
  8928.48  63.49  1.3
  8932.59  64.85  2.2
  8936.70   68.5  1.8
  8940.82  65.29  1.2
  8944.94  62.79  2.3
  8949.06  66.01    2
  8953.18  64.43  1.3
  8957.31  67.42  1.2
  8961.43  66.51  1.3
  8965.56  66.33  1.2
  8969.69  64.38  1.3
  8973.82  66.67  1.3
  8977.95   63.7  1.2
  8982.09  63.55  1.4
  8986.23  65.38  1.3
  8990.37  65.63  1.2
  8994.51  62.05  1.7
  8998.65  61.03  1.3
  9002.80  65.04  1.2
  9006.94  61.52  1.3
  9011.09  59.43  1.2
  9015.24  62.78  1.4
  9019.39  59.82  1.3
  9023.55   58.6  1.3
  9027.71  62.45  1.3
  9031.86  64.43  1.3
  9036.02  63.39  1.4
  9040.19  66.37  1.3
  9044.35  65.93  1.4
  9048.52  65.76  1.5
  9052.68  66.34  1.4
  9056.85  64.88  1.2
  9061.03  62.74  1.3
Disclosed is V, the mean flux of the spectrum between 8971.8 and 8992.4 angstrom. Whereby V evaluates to 65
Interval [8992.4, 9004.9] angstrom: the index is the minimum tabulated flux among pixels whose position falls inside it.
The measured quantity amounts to 61.03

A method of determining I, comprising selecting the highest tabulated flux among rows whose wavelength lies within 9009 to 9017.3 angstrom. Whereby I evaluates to 62.78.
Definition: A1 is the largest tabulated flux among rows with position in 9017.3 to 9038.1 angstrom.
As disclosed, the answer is 64.43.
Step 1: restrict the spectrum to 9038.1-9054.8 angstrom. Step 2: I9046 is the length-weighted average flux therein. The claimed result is 66.1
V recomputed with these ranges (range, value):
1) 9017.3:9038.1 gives 61.7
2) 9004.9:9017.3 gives 61.2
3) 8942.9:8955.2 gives 64.4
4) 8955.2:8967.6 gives 66.7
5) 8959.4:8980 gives 65.5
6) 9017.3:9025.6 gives 59.2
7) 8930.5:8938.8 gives 66.7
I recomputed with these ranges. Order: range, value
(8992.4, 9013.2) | 65.04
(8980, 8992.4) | 65.63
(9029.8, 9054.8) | 66.37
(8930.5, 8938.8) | 68.5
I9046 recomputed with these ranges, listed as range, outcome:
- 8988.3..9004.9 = 63.5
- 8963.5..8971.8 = 65.4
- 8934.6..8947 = 65.5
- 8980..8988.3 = 64.4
